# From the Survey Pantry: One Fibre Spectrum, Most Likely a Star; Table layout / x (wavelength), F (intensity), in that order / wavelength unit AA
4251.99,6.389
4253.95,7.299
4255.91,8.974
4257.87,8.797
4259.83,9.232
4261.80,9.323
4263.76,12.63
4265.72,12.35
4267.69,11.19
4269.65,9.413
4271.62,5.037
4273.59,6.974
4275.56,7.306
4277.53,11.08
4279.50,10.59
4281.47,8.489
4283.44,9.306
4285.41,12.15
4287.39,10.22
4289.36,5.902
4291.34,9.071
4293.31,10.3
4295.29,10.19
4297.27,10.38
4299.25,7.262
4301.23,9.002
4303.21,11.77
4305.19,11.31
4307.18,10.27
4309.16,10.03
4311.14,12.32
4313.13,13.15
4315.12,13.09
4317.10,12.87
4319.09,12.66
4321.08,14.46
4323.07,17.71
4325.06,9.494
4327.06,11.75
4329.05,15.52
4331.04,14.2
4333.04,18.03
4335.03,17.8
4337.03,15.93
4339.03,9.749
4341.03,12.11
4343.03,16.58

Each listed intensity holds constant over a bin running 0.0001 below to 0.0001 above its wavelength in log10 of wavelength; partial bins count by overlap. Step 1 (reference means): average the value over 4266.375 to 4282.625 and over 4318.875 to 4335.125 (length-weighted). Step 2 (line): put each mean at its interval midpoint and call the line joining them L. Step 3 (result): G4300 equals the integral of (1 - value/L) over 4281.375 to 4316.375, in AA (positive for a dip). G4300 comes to 3.6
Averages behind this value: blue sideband 8.84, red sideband 14.5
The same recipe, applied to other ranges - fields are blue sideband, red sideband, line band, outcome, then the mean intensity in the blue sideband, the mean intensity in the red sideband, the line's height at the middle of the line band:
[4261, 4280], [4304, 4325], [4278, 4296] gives 1.8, 9.57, 12.6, 10.7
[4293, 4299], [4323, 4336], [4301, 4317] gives 0.3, 9.91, 14.7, 11.8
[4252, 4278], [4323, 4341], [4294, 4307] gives 1.9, 9.06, 14.2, 11.8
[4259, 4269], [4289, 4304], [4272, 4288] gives 1.2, 10.9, 9.34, 10.1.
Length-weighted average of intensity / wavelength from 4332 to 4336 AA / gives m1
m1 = 17.9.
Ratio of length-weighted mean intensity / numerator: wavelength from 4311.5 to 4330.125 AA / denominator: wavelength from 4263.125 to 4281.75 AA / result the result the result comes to 1.4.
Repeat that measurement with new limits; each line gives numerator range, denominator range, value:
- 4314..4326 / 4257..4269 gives 1.27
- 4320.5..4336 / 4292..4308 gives 1.48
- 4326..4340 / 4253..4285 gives 1.58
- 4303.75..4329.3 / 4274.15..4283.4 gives 1.36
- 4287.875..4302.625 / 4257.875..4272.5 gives 0.91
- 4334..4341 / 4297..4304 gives 1.50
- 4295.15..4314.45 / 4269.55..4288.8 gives 1.18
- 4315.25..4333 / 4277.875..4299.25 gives 1.44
